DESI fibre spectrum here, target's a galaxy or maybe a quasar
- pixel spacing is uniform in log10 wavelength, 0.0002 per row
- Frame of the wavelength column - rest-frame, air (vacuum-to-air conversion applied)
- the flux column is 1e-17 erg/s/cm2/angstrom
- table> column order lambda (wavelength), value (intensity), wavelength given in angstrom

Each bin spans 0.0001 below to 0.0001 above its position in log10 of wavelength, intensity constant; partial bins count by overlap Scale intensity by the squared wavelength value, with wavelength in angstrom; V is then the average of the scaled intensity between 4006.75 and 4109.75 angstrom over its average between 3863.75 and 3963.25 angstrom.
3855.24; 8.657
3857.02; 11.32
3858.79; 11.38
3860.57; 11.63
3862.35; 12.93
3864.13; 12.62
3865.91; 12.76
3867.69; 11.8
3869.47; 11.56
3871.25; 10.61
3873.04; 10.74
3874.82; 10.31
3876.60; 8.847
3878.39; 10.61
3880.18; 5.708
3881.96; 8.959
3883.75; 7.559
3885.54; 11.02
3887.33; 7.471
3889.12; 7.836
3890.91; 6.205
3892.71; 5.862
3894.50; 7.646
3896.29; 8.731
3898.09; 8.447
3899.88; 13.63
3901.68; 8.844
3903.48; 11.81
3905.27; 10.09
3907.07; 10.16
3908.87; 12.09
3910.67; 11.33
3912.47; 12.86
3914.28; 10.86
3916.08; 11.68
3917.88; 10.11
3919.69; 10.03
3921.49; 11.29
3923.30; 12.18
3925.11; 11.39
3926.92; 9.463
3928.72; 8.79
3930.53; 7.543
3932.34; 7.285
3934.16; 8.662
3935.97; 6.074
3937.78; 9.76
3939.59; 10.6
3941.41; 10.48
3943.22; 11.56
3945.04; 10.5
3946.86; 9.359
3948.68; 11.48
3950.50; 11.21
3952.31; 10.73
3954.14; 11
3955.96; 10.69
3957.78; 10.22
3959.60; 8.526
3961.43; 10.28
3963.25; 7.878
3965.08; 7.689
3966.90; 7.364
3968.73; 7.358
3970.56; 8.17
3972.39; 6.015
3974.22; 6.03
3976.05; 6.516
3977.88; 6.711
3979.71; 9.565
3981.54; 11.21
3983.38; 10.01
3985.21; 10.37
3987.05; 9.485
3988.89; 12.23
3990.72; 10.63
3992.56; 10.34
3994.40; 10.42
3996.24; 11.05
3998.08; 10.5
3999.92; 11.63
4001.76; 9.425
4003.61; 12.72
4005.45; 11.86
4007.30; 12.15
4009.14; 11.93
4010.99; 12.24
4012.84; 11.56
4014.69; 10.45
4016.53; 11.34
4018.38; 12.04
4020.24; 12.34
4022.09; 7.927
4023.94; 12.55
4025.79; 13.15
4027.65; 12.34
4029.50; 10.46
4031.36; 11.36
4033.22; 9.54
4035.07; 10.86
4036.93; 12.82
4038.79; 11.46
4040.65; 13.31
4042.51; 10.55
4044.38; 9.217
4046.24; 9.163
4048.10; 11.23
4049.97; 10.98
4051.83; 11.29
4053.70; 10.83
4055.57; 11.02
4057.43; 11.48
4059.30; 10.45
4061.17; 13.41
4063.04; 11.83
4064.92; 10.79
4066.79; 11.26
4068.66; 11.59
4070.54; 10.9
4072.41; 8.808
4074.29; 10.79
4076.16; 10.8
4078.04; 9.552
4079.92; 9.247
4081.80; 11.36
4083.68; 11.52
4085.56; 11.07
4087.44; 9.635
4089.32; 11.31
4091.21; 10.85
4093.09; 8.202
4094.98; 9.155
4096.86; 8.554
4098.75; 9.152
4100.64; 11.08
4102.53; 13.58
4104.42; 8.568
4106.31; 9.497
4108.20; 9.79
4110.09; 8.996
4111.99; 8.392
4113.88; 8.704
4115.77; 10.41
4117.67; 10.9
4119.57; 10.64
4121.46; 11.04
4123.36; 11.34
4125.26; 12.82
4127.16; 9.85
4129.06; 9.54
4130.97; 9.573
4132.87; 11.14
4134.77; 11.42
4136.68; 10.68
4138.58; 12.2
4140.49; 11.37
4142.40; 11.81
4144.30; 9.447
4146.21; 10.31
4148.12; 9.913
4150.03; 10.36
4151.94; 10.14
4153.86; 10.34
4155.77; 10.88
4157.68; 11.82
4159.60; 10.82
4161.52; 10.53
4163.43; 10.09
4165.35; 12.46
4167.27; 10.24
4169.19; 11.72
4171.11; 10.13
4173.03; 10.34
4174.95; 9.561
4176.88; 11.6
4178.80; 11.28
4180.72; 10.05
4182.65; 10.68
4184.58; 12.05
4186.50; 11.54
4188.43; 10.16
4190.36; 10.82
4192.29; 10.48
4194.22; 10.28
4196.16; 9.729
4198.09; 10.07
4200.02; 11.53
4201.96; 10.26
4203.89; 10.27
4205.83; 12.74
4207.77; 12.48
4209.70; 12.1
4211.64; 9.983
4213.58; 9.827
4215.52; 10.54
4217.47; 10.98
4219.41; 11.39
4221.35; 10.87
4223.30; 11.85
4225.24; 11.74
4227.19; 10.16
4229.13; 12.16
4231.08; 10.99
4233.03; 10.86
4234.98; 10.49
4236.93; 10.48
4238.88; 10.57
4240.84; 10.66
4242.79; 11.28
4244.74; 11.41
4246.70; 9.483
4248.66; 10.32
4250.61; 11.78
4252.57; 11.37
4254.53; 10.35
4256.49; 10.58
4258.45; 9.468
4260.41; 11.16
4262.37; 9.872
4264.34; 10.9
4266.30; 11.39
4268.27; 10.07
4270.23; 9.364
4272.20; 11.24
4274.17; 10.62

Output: 1.2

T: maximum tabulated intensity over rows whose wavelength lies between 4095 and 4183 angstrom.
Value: 13.58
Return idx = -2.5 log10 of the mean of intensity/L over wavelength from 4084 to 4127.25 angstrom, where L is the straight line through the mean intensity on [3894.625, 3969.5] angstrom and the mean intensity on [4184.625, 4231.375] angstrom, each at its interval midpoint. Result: 0.04 mag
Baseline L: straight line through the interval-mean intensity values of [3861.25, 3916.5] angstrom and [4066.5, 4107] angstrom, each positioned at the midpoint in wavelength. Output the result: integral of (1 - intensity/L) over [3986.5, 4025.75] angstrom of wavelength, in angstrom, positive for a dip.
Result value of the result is -4.1 angstrom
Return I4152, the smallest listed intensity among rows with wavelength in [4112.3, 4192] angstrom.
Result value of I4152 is 8.704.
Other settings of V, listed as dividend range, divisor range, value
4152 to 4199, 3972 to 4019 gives 1.13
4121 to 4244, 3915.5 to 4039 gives 1.18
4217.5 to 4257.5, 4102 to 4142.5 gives 1.10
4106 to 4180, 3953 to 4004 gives 1.22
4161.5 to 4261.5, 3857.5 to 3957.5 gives 1.25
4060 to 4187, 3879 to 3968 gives 1.22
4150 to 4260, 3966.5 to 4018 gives 1.20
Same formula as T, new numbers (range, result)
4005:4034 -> 13.15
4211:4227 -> 11.85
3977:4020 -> 12.72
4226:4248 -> 12.16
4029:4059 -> 13.31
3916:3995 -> 12.23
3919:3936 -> 12.18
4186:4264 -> 12.74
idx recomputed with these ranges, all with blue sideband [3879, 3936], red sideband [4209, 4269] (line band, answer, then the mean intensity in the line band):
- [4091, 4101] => 0.10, 9.31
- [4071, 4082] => 0.01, 10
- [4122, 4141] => -0.06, 11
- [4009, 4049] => -0.13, 11.3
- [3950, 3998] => 0.05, 9.3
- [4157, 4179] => -0.03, 10.9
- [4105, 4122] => 0.06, 9.77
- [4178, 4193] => -0.03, 10.9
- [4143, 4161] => 0.00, 10.5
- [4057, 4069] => -0.14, 11.5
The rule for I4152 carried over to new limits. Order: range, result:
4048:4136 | 8.202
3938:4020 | 6.015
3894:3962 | 6.074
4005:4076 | 7.927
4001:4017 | 9.425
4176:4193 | 10.05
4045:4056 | 9.163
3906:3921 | 10.03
